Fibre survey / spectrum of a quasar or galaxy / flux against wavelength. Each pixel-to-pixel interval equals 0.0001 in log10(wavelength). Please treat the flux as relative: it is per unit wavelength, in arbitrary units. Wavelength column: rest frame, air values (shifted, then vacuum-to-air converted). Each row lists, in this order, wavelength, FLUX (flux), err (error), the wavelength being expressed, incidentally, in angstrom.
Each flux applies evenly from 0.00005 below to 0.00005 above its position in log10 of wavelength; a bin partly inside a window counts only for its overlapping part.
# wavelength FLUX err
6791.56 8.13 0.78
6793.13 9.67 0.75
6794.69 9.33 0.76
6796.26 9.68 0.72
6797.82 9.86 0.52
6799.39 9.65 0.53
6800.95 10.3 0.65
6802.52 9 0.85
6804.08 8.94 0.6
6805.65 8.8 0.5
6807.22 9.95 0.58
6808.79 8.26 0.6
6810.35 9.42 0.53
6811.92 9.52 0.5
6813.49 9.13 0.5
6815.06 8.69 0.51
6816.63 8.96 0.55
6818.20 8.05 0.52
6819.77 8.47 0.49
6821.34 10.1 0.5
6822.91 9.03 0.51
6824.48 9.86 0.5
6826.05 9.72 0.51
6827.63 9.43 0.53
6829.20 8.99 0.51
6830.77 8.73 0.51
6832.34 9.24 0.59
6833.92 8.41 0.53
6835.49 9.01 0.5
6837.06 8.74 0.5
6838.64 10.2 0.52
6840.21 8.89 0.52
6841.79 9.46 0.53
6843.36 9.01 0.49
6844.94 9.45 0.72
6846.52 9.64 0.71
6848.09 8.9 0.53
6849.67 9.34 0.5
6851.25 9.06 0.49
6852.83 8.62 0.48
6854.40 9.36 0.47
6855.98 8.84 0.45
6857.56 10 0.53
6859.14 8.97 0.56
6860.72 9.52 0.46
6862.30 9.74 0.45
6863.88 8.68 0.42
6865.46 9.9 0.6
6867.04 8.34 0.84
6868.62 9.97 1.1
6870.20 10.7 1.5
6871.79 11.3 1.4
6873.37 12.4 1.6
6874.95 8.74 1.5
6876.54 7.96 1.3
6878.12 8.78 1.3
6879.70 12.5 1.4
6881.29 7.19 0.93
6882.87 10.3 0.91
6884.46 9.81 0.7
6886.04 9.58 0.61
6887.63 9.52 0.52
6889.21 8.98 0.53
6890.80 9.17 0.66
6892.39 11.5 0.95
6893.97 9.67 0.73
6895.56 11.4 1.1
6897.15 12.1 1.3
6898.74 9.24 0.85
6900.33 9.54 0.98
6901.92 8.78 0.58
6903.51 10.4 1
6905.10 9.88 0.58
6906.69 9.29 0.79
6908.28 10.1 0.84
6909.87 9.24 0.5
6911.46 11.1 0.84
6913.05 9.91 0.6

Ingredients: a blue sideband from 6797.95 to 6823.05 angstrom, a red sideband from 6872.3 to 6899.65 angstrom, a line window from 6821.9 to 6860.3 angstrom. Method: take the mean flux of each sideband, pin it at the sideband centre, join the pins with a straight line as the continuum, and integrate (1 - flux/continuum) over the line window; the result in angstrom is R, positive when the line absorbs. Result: 1.08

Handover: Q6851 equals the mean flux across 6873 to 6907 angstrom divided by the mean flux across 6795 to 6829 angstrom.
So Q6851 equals 1.06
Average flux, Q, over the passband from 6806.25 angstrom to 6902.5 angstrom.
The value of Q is 9.46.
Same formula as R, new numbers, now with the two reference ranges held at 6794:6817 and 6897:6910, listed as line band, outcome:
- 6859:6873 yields -0.31 angstrom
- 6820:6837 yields 0.37 angstrom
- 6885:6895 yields -0.08 angstrom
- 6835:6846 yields 0.23 angstrom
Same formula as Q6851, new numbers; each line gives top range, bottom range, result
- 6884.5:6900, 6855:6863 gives 1.07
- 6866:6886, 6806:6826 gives 1.08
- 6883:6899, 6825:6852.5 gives 1.10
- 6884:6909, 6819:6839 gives 1.08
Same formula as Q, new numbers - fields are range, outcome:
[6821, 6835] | 9.25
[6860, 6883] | 9.72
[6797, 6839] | 9.19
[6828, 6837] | 8.9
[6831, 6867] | 9.2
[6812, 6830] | 9.14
